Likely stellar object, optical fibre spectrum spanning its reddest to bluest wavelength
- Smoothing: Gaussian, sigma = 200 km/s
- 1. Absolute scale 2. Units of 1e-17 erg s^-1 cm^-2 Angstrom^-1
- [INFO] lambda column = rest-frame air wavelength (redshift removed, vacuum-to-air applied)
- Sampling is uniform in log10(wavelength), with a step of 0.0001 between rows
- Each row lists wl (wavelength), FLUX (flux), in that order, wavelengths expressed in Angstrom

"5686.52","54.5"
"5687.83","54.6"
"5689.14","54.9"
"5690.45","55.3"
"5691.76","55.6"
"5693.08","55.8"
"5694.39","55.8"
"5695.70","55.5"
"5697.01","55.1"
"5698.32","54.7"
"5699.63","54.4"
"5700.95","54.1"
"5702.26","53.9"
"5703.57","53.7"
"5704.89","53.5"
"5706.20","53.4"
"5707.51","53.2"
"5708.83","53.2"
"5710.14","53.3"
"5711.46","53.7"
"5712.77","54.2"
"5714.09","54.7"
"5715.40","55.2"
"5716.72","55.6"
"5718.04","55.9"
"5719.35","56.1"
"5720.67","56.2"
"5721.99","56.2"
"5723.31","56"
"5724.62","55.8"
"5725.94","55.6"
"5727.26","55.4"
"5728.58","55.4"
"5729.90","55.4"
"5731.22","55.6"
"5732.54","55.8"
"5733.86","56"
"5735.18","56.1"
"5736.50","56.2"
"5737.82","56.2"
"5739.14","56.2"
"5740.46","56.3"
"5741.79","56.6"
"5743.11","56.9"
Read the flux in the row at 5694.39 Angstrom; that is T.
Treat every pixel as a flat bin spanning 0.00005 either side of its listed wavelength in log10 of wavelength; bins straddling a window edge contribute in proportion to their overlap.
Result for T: 55.8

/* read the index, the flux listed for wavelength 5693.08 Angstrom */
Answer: 55.8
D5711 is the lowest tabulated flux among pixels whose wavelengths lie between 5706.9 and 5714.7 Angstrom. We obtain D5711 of 53.2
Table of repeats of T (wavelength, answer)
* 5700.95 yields 54.1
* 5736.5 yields 56.2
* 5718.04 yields 55.9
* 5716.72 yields 55.6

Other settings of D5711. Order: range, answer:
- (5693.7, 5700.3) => 54.4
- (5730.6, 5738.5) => 55.6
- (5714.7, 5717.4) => 55.2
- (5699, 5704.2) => 53.7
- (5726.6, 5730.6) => 55.4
